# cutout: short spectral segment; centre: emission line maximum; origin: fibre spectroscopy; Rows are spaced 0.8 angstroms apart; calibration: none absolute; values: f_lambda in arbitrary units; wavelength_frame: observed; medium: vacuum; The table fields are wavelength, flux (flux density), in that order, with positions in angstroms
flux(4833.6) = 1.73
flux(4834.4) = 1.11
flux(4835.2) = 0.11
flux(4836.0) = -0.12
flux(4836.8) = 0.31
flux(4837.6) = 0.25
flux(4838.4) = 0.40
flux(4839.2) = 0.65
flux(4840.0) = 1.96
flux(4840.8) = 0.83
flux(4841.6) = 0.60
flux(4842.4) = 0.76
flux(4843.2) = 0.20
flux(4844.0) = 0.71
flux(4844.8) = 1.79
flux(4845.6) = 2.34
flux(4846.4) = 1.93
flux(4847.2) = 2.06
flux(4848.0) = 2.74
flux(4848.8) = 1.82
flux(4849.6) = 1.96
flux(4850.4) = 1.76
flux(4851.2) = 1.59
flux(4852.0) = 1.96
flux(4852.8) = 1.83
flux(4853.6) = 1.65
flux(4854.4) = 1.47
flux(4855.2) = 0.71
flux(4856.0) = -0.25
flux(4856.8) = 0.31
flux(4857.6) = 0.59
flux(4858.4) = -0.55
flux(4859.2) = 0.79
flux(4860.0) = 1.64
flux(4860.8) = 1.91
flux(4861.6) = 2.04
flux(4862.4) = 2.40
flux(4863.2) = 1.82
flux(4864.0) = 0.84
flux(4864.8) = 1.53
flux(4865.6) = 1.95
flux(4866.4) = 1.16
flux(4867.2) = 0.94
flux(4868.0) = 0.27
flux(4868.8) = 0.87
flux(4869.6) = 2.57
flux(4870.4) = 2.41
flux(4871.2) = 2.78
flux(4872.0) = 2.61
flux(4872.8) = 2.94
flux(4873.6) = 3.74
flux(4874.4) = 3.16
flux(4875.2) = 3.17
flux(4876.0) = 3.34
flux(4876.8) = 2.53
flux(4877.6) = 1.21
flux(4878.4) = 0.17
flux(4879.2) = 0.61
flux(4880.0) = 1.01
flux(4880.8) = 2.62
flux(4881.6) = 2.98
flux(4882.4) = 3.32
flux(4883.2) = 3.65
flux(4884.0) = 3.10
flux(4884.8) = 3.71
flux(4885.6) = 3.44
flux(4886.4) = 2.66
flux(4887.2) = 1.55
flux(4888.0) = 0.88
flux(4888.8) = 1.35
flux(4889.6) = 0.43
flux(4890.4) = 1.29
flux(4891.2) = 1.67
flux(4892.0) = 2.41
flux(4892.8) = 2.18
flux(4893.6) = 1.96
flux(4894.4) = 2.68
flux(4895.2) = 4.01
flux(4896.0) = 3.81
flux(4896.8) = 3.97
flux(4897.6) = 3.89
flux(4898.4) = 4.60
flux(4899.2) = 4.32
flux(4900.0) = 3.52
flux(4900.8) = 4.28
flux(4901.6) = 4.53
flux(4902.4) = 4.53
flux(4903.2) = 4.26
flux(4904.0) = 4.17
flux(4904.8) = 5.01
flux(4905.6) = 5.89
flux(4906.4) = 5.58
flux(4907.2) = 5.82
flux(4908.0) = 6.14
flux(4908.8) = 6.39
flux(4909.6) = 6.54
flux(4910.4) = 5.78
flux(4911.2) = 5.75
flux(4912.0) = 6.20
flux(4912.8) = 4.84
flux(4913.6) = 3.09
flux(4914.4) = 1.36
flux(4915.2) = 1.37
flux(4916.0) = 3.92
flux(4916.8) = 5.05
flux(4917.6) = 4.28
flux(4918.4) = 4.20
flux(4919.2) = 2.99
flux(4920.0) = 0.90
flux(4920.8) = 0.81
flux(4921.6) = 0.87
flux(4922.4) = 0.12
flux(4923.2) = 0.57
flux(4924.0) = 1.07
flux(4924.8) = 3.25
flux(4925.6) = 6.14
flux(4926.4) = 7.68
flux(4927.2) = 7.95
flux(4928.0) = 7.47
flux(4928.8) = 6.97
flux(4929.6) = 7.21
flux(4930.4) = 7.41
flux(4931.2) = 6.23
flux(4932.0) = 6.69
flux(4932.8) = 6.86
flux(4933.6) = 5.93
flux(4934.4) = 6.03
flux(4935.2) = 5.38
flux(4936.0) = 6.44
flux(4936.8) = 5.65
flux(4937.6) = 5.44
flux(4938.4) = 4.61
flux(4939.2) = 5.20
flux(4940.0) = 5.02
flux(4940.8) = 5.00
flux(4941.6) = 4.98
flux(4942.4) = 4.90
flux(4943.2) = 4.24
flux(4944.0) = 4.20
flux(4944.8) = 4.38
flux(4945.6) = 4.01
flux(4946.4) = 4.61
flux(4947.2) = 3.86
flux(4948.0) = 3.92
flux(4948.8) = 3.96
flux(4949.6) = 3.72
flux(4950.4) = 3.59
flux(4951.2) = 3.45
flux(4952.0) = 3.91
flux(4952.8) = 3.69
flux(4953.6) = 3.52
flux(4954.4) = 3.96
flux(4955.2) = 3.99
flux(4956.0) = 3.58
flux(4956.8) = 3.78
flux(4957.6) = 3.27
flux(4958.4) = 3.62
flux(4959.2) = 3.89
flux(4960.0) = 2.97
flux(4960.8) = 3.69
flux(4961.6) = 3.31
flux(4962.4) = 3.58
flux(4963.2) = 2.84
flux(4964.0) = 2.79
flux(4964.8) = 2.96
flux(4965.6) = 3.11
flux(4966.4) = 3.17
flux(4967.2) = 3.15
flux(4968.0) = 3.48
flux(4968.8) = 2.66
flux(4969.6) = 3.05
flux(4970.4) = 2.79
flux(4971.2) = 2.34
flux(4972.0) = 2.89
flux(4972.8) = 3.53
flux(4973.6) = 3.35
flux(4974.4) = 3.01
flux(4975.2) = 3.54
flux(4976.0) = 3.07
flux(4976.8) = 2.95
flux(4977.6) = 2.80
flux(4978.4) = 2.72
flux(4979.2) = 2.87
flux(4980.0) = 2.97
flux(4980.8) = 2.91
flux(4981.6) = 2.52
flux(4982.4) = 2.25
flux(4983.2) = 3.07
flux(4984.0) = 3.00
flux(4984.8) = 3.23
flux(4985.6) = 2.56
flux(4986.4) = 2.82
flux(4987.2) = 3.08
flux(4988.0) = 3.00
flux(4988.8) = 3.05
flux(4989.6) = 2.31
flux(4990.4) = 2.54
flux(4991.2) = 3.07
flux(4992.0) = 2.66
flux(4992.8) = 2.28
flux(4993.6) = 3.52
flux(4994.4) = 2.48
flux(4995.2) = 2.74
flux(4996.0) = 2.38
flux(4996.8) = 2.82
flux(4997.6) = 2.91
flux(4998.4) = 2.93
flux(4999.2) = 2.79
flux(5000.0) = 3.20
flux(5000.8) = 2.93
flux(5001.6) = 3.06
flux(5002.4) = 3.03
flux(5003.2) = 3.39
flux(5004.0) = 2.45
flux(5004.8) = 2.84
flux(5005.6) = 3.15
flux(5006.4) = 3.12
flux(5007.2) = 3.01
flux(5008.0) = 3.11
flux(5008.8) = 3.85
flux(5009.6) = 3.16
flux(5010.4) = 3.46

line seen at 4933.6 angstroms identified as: Lyman alpha 1216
